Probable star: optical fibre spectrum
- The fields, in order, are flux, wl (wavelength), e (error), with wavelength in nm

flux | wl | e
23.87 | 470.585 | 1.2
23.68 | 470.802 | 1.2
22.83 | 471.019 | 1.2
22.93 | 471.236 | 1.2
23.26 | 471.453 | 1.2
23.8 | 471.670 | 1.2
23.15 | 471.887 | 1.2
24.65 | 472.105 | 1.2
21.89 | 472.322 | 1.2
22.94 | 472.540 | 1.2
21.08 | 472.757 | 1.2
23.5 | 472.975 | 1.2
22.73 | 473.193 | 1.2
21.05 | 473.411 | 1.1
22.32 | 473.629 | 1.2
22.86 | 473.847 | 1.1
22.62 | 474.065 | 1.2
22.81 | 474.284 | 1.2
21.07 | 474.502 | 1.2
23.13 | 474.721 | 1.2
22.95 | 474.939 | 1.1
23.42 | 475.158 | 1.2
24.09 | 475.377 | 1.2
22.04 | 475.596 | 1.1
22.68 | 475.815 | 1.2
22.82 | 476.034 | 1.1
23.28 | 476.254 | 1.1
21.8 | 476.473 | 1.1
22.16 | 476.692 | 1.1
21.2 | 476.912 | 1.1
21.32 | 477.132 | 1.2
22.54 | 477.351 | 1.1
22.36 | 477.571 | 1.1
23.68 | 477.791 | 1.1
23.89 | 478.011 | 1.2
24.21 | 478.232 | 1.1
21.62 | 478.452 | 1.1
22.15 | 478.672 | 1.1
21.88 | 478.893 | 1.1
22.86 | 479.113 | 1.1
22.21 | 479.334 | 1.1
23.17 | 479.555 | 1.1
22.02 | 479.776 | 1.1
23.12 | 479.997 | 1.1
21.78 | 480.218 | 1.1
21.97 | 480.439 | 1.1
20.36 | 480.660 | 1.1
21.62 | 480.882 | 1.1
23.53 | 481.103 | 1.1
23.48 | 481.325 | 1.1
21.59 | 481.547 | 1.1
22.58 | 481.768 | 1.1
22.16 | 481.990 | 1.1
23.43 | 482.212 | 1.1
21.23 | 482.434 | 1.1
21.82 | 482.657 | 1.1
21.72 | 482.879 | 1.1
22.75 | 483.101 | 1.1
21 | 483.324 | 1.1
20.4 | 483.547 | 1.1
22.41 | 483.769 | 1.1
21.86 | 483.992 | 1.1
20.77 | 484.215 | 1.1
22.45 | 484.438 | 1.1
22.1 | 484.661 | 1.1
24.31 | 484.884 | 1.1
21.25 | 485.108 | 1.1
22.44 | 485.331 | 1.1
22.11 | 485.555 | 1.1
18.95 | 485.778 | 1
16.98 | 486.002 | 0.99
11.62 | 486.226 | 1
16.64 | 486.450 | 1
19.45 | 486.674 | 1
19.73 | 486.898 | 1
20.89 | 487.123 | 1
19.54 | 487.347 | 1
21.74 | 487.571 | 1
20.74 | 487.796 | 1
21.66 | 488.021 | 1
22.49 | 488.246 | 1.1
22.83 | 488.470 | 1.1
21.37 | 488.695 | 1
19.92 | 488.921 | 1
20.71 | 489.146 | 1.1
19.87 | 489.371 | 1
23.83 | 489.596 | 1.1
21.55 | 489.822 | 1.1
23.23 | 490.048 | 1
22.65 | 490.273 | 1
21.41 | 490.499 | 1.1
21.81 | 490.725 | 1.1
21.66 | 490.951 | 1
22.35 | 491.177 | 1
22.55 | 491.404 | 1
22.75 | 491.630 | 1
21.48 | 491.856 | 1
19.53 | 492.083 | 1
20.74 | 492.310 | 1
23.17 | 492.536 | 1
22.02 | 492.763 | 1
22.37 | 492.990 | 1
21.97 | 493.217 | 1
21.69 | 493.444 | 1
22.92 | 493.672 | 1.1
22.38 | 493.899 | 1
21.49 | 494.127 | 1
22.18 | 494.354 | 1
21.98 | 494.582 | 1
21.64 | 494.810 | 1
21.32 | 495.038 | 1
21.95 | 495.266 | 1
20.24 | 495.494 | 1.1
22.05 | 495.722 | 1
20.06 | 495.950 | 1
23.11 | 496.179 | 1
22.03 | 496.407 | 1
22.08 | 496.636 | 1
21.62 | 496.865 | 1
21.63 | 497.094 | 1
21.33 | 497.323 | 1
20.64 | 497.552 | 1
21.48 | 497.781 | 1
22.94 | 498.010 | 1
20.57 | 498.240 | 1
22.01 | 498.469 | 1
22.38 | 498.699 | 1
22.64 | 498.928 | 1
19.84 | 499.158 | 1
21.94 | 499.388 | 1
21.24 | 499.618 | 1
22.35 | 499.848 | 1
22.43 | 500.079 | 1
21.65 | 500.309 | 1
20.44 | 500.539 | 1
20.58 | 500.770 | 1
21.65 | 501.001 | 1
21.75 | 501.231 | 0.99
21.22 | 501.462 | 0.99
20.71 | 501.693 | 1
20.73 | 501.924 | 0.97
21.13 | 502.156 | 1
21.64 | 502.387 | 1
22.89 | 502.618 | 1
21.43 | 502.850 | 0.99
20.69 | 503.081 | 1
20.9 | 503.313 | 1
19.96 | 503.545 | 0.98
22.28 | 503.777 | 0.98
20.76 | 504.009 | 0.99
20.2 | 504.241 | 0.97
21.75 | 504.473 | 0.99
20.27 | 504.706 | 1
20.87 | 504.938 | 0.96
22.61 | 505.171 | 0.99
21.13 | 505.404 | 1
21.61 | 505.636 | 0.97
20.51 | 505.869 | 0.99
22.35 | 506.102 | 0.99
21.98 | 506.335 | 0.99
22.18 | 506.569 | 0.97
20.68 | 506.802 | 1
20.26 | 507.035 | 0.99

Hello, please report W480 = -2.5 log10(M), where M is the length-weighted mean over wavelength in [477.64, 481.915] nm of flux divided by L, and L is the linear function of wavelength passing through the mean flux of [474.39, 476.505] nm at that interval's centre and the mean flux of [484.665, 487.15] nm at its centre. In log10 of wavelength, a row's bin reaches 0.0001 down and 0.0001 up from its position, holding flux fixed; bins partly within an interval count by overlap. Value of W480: -0.053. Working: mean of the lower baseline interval 22.8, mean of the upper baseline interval 19.5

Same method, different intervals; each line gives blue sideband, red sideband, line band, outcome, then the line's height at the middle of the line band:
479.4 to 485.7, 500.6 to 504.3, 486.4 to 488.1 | 0.09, 21.9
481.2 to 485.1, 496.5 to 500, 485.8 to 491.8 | 0.06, 21.9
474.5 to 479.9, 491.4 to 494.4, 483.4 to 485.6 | 0.01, 22.3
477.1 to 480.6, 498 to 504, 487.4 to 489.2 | 0.03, 22.1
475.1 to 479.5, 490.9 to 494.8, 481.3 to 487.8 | 0.07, 22.3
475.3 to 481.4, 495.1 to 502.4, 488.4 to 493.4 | 0.00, 21.9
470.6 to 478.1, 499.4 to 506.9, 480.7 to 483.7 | 0.01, 22.4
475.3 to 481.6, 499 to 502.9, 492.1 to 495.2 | -0.01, 21.7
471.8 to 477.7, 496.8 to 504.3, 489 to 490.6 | 0.00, 21.9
